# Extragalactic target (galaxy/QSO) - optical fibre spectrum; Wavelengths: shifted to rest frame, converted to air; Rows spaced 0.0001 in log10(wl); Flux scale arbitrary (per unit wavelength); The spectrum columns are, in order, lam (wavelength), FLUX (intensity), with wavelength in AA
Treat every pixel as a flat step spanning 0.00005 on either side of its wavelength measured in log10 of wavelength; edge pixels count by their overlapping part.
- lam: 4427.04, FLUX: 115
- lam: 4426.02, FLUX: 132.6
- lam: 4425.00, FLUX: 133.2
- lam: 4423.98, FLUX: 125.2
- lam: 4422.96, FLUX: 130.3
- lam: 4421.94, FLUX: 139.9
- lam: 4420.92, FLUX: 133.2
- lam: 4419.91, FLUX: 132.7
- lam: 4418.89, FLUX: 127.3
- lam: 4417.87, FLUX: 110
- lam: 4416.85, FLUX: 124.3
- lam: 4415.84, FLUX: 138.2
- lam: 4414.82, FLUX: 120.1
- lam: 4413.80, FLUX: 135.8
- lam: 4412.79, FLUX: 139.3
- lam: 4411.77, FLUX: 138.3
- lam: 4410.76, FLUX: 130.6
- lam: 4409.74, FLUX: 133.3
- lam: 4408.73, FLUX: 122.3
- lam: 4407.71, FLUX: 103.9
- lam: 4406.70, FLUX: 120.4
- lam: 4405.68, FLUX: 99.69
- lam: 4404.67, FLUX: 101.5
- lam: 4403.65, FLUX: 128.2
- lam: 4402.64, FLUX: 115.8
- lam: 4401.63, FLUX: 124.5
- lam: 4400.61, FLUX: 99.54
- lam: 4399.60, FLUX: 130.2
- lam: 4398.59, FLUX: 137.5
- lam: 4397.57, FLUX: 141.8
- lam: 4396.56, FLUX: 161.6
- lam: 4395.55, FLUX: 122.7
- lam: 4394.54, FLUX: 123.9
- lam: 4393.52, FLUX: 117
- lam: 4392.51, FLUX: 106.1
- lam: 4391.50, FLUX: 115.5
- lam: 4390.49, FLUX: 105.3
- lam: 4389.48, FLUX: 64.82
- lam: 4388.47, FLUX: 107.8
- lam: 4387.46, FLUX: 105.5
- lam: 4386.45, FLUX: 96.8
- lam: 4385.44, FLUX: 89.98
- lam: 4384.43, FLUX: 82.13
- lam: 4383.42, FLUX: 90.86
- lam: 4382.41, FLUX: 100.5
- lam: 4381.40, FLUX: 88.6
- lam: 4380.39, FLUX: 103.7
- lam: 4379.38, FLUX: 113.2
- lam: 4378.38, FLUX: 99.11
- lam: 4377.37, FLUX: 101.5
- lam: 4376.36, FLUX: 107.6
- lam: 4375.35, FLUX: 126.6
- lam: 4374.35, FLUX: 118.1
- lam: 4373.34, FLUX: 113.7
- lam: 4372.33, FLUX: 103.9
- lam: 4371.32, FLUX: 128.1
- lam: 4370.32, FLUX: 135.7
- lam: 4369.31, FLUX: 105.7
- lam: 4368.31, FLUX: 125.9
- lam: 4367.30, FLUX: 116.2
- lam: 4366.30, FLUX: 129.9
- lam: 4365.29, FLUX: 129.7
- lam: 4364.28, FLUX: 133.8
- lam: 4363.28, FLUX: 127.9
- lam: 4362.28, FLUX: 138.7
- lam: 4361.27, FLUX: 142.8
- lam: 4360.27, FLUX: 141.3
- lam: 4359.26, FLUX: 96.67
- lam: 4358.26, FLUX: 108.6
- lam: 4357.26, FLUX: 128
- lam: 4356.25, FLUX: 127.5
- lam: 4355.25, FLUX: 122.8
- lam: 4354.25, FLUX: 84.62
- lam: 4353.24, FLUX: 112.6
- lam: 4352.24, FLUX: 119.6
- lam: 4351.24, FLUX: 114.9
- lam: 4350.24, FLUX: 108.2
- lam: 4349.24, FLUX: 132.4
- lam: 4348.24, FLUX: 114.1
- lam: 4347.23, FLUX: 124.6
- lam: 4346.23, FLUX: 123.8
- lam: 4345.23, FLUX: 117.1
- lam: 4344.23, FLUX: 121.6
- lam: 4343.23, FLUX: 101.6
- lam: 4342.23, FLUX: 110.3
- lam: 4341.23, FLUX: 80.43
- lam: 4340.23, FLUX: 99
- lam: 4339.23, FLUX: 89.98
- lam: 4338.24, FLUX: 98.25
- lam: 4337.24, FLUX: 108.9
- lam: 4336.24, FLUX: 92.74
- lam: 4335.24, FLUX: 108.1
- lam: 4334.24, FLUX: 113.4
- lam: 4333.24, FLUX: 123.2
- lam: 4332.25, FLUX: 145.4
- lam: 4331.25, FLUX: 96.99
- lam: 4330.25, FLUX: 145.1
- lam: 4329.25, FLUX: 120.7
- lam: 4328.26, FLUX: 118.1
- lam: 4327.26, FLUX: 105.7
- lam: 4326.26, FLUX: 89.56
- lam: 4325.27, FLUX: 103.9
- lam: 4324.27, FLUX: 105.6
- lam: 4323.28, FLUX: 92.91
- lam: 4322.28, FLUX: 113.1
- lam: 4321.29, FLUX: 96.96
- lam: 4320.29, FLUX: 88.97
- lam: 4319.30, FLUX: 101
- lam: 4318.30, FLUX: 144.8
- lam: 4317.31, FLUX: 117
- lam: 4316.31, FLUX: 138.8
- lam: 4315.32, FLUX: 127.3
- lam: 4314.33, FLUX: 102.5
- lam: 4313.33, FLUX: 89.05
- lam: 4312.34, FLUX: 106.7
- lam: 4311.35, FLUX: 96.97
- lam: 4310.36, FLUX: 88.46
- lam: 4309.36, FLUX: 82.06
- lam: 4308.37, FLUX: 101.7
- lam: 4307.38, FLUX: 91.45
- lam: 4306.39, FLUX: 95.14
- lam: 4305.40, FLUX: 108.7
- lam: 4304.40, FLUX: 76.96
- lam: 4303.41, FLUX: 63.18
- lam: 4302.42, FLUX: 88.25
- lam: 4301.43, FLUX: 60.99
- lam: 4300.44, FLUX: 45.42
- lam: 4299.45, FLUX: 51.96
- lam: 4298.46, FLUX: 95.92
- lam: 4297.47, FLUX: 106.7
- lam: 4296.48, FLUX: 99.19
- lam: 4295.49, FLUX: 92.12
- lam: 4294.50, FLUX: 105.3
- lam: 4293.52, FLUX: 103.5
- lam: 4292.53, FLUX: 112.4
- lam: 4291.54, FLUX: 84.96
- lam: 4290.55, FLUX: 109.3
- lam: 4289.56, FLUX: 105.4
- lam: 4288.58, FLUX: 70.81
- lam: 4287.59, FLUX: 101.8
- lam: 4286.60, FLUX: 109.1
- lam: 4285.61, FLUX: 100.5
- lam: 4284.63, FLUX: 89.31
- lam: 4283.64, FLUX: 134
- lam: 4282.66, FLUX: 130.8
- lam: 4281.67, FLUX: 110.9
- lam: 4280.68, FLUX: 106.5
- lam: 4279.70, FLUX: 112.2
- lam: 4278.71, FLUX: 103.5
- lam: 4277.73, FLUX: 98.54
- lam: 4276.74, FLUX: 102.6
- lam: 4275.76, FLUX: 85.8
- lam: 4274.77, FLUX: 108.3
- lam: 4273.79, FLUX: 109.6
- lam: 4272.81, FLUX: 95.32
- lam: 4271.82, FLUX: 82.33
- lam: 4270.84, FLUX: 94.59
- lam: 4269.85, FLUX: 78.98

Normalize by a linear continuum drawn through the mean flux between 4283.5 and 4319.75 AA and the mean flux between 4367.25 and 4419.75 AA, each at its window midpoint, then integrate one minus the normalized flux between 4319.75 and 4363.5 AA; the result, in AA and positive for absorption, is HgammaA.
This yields -3.1 AA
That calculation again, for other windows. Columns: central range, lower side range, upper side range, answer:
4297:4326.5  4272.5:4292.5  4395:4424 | 3.61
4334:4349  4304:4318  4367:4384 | -0.15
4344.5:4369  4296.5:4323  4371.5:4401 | -4.08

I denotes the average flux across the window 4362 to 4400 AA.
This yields 114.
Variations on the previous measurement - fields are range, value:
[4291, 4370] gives 107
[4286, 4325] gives 96.8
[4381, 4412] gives 113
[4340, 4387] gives 114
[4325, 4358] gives 112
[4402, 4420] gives 123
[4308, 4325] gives 106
